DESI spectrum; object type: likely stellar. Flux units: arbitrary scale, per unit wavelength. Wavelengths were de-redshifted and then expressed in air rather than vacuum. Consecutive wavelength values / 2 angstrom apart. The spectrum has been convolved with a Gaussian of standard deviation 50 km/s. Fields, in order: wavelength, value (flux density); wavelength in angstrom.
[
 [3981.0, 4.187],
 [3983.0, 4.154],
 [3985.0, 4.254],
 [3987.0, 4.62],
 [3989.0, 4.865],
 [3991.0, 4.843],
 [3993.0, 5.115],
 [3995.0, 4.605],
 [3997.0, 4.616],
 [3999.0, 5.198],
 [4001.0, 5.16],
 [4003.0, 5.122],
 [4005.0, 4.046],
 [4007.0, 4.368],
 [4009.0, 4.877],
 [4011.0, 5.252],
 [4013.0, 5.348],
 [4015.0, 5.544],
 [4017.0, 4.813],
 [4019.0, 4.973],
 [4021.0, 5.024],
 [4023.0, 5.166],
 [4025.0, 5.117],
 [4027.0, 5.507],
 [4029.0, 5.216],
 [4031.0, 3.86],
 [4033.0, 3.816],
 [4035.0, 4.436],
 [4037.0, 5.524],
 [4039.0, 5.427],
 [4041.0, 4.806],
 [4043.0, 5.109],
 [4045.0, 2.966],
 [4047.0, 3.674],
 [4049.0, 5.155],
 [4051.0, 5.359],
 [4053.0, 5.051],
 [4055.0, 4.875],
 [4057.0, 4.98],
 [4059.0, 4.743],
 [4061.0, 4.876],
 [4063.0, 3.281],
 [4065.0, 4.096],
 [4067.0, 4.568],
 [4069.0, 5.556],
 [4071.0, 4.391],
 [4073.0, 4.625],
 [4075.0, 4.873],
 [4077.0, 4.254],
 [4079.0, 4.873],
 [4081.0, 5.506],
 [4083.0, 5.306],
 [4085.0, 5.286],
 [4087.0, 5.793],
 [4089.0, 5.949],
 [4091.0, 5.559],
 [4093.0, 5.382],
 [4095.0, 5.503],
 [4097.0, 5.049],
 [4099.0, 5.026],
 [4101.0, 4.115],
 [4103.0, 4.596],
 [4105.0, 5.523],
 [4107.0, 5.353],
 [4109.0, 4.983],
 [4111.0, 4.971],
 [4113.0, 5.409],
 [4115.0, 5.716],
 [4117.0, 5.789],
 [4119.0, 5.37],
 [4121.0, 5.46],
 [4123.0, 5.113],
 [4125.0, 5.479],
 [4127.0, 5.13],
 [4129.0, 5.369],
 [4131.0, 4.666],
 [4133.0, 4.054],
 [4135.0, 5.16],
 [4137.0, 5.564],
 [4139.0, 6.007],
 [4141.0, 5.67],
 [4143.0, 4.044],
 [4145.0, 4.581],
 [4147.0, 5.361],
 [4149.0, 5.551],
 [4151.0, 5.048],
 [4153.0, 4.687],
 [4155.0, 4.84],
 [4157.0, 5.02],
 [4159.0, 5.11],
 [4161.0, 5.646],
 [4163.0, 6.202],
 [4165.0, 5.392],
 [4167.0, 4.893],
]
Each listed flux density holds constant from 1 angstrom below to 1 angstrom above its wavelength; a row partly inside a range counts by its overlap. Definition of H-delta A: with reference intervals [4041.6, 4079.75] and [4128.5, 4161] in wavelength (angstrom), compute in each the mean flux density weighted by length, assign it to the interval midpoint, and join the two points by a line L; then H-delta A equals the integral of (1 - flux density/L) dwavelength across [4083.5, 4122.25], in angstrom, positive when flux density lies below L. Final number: -3.8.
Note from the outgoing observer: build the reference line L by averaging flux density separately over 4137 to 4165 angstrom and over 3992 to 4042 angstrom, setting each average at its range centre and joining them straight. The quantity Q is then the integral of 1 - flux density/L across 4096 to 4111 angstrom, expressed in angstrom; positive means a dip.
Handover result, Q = 0.5 angstrom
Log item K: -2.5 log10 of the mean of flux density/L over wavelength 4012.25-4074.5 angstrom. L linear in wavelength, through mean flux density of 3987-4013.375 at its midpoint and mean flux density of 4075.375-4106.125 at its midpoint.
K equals 0.053 mag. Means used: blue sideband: 4.86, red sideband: 5.18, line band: 4.77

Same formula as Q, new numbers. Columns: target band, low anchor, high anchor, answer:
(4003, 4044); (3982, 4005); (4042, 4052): -3.0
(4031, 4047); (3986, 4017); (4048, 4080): 1.0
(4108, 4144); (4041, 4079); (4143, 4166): -1.6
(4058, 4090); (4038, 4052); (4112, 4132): 0.3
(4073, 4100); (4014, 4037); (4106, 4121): 0.0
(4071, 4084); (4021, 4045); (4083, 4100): 1.0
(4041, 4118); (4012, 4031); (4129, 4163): 2.5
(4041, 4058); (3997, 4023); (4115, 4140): 1.4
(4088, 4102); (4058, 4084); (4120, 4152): -1.1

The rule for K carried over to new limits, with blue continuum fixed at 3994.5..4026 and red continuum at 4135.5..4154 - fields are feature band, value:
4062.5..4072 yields 0.14 mag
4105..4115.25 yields -0.03 mag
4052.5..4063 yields 0.06 mag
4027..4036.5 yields 0.11 mag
